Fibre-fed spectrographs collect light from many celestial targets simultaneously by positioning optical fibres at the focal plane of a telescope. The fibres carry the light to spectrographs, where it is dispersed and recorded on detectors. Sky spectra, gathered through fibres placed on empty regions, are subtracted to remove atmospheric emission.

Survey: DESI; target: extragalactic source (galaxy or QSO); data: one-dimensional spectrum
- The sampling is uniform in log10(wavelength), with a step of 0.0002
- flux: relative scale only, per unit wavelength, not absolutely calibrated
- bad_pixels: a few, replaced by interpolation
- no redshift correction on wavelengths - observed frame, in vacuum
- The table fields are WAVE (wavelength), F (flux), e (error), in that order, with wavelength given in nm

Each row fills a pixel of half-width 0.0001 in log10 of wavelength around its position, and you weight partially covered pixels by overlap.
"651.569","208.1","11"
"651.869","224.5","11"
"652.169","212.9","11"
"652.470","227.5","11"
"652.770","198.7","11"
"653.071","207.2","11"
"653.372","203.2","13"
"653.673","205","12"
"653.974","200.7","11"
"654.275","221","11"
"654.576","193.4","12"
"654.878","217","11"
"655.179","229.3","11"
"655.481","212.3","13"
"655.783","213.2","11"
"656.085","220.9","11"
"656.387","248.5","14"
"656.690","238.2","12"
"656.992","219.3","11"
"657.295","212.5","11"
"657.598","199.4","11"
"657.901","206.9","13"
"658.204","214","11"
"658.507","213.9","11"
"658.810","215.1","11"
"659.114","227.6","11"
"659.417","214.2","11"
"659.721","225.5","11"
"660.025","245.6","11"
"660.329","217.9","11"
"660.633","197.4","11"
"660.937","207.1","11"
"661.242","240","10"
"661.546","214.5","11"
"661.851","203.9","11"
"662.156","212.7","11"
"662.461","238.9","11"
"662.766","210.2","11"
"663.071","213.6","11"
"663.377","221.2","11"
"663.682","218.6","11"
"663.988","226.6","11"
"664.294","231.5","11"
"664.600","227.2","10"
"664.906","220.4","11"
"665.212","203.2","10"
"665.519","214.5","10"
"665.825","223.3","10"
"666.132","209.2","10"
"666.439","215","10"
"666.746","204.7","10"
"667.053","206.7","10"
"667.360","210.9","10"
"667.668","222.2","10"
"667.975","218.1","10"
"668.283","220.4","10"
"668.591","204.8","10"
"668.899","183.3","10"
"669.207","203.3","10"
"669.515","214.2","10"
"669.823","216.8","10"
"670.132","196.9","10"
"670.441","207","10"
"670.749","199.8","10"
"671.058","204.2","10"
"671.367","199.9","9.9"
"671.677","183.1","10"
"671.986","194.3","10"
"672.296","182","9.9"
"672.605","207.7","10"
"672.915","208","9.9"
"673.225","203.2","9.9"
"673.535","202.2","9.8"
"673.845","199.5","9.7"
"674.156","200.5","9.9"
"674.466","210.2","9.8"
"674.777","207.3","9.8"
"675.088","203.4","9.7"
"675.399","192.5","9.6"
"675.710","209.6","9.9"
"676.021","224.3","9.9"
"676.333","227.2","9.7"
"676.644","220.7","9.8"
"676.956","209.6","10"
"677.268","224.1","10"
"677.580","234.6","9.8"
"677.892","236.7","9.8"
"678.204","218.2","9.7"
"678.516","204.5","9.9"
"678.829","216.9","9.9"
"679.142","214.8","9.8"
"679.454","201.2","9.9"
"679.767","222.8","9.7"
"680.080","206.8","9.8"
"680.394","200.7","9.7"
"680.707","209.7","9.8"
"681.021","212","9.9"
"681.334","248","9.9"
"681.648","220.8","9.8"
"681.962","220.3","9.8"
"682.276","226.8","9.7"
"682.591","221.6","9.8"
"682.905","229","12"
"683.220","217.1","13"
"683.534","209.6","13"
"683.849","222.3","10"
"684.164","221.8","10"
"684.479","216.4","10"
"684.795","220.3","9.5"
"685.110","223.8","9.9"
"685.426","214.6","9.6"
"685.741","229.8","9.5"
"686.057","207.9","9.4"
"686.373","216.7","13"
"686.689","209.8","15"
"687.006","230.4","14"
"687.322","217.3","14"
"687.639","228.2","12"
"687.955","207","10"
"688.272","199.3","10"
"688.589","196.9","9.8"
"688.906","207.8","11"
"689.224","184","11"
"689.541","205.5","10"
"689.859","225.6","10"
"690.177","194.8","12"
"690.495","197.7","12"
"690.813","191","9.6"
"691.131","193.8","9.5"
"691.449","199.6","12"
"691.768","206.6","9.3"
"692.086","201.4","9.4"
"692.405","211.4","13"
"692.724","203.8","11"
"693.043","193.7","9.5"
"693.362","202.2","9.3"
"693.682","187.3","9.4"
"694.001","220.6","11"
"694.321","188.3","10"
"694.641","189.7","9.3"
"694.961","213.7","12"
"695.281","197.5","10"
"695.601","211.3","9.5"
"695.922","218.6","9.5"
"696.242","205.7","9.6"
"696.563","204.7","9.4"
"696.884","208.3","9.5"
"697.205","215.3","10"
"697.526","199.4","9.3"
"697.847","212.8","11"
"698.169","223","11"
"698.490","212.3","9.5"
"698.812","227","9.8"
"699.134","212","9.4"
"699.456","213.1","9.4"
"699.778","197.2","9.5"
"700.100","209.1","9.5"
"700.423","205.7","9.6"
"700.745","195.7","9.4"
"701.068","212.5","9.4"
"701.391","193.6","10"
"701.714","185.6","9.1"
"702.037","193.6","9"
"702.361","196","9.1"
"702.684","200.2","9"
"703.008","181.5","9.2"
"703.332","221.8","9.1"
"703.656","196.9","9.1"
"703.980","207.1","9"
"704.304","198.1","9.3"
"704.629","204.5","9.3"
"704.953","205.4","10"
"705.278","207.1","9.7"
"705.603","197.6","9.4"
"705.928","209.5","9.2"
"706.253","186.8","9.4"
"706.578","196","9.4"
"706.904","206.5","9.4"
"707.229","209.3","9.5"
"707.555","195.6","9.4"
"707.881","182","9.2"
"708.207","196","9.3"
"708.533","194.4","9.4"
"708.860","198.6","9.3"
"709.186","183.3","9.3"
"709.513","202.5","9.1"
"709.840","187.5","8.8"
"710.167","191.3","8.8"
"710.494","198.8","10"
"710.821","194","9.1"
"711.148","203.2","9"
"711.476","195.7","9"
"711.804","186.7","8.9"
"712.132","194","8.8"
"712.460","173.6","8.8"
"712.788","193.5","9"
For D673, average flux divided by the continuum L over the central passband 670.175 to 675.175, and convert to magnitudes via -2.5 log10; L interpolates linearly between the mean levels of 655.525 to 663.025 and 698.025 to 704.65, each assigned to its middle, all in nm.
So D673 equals 0.07 mag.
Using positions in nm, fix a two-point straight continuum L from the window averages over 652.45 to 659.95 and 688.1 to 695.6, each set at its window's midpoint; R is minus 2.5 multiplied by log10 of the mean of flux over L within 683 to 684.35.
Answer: -0.072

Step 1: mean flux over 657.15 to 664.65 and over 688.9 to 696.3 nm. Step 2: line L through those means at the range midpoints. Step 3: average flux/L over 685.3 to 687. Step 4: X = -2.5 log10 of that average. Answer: -0.06 mag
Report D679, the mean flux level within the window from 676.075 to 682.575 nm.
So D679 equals 219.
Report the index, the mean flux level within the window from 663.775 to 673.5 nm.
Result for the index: 208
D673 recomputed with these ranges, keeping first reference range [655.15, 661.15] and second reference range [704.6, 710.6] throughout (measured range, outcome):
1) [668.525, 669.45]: 0.08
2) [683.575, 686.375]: -0.06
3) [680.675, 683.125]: -0.08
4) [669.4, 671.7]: 0.05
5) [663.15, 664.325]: -0.03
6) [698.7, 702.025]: -0.02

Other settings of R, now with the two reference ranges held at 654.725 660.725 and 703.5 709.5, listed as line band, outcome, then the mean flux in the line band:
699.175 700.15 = -0.03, 207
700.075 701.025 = -0.01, 204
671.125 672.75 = 0.10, 194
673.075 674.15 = 0.06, 201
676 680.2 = -0.04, 219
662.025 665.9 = -0.02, 220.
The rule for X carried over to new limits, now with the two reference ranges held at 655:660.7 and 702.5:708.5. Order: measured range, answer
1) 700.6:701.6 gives 0.010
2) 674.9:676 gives 0.040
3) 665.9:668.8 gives 0.019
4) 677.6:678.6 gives -0.058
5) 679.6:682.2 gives -0.039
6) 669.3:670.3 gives 0.031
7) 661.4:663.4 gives 0.010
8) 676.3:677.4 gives -0.038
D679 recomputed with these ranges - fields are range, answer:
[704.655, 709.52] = 198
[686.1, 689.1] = 212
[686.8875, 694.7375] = 203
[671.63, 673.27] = 197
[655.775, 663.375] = 219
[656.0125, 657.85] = 222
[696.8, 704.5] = 205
